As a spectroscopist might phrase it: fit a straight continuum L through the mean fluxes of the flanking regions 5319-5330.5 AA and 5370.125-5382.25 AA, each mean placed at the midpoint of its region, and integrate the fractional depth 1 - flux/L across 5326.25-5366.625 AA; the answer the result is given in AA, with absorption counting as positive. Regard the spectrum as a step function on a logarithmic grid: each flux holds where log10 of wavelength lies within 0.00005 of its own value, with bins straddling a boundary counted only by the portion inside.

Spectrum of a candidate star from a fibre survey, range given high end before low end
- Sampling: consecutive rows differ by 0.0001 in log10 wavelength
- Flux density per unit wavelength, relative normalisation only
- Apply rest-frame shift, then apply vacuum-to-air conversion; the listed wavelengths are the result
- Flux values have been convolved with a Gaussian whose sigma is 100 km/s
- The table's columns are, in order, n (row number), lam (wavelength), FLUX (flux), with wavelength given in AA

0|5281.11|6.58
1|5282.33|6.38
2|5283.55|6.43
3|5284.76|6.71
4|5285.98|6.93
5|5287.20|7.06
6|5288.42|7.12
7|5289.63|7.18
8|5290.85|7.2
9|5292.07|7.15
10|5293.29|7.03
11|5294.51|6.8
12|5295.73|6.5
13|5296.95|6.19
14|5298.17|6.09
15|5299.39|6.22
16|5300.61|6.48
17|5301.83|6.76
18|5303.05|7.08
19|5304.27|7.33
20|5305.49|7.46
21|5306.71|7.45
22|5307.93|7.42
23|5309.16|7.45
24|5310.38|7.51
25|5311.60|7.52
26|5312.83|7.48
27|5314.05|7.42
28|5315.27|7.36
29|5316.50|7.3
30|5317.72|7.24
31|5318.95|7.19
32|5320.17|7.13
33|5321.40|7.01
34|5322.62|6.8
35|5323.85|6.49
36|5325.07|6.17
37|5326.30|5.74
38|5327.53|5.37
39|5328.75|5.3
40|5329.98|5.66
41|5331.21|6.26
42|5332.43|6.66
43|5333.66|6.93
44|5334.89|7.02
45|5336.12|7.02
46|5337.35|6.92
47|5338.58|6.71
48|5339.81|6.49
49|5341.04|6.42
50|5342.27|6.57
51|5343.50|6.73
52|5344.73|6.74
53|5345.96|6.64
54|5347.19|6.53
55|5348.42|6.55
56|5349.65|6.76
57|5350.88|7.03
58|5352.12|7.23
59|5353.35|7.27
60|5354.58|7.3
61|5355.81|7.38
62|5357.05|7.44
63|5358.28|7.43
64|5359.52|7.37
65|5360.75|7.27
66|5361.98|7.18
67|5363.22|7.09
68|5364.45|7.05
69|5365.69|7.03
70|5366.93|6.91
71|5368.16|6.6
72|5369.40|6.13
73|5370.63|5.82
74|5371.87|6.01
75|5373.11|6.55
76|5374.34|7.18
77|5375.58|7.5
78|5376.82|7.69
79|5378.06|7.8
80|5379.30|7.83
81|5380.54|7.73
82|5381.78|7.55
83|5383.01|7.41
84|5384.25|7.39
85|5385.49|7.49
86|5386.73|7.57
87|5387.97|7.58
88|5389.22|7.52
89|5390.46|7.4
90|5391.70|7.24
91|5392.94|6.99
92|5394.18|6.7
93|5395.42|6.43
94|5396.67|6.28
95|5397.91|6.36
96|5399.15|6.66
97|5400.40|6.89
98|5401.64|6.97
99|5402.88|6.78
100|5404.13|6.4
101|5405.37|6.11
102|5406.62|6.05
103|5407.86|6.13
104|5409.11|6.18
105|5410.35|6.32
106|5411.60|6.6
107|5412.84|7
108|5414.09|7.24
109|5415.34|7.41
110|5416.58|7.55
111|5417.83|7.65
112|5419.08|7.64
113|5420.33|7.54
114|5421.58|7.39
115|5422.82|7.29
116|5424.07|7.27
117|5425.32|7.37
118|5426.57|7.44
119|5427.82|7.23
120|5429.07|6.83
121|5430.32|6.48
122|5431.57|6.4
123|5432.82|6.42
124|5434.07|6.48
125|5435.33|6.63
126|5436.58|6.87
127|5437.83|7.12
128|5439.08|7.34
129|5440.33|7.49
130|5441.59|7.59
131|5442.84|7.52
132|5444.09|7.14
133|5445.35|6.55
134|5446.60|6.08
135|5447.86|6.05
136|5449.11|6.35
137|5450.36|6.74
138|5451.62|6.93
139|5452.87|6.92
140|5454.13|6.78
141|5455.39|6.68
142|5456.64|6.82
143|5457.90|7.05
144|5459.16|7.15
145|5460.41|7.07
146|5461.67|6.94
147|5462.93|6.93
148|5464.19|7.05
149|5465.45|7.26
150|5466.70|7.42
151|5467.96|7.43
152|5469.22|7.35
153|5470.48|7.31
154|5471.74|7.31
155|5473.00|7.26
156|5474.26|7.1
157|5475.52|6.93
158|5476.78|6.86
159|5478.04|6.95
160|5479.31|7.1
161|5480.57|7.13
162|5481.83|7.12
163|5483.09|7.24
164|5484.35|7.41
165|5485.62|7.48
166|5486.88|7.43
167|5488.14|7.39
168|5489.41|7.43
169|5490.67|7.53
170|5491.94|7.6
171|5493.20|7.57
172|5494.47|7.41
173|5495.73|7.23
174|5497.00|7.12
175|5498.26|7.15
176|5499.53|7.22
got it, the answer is -0.8 AA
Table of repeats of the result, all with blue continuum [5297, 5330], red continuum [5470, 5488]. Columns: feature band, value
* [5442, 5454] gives 0.69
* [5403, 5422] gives 0.48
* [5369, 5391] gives -0.81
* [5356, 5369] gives -0.34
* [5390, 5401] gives 0.40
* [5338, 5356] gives 0.27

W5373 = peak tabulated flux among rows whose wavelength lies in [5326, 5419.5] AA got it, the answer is 7.83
